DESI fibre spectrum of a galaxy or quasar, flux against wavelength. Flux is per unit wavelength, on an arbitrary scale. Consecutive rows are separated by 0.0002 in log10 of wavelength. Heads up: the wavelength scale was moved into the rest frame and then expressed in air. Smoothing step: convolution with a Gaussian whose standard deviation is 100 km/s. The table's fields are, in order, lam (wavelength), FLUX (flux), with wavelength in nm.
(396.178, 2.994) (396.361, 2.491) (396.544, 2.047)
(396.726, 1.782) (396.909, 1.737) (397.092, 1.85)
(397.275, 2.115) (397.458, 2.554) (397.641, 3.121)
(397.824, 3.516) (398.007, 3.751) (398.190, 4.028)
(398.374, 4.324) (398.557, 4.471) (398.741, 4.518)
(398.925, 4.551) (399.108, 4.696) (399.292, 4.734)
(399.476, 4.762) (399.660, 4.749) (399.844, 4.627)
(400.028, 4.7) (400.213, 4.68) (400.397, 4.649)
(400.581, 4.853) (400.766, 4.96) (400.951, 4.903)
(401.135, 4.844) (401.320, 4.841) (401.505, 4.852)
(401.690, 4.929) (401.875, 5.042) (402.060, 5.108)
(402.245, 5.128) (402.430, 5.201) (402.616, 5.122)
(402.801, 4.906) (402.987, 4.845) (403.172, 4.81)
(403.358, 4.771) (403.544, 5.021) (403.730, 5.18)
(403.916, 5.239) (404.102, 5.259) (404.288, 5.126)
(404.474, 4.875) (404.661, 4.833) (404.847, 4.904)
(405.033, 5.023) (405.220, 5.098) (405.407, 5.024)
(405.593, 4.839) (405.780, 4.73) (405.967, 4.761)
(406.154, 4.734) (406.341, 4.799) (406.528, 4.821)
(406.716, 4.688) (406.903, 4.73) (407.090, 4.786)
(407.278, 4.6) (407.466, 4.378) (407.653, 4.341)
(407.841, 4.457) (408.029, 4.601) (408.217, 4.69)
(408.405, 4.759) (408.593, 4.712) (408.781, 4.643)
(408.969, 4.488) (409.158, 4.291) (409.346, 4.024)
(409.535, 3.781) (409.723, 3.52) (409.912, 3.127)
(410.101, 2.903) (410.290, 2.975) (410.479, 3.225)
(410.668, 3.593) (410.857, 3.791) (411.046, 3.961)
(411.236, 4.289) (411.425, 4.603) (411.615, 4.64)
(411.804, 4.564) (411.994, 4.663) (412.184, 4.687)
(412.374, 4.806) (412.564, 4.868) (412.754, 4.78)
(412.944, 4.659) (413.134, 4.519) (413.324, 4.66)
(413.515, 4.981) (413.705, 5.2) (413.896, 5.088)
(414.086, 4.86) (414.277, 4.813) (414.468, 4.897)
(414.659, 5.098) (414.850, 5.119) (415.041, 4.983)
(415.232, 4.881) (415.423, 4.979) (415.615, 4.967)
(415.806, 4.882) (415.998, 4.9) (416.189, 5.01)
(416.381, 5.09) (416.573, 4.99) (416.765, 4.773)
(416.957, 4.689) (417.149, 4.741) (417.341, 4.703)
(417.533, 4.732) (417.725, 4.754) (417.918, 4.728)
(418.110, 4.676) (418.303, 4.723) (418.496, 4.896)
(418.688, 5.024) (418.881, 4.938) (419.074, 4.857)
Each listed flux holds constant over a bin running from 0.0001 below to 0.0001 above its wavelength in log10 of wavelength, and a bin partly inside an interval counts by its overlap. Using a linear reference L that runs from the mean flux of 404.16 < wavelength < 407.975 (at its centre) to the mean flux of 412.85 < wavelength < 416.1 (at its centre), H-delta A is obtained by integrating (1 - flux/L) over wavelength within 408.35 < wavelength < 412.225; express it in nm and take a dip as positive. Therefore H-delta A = 0.64 nm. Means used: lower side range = 4.78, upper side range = 4.91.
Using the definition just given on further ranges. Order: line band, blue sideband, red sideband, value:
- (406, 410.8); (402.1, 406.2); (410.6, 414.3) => 0.57 nm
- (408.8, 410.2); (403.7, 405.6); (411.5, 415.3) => 0.33 nm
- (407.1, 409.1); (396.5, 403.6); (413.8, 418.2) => 0.01 nm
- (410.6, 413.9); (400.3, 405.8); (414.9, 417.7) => 0.23 nm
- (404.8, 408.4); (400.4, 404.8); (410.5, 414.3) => 0.06 nm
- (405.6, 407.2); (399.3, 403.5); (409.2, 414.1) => -0.07 nm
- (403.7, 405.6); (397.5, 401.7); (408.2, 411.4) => -0.37 nm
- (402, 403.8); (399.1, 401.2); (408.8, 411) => -0.22 nm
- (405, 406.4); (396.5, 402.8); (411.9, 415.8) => -0.12 nm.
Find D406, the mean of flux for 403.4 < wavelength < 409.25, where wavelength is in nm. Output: 4.79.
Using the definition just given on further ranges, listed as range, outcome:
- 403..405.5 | 5.01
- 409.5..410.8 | 3.3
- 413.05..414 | 4.9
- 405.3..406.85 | 4.8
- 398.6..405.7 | 4.9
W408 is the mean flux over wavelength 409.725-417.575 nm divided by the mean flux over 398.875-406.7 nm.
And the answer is 0.9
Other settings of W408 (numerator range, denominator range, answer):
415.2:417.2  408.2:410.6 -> 1.26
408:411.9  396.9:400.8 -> 1.00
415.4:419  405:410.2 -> 1.09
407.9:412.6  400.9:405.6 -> 0.83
